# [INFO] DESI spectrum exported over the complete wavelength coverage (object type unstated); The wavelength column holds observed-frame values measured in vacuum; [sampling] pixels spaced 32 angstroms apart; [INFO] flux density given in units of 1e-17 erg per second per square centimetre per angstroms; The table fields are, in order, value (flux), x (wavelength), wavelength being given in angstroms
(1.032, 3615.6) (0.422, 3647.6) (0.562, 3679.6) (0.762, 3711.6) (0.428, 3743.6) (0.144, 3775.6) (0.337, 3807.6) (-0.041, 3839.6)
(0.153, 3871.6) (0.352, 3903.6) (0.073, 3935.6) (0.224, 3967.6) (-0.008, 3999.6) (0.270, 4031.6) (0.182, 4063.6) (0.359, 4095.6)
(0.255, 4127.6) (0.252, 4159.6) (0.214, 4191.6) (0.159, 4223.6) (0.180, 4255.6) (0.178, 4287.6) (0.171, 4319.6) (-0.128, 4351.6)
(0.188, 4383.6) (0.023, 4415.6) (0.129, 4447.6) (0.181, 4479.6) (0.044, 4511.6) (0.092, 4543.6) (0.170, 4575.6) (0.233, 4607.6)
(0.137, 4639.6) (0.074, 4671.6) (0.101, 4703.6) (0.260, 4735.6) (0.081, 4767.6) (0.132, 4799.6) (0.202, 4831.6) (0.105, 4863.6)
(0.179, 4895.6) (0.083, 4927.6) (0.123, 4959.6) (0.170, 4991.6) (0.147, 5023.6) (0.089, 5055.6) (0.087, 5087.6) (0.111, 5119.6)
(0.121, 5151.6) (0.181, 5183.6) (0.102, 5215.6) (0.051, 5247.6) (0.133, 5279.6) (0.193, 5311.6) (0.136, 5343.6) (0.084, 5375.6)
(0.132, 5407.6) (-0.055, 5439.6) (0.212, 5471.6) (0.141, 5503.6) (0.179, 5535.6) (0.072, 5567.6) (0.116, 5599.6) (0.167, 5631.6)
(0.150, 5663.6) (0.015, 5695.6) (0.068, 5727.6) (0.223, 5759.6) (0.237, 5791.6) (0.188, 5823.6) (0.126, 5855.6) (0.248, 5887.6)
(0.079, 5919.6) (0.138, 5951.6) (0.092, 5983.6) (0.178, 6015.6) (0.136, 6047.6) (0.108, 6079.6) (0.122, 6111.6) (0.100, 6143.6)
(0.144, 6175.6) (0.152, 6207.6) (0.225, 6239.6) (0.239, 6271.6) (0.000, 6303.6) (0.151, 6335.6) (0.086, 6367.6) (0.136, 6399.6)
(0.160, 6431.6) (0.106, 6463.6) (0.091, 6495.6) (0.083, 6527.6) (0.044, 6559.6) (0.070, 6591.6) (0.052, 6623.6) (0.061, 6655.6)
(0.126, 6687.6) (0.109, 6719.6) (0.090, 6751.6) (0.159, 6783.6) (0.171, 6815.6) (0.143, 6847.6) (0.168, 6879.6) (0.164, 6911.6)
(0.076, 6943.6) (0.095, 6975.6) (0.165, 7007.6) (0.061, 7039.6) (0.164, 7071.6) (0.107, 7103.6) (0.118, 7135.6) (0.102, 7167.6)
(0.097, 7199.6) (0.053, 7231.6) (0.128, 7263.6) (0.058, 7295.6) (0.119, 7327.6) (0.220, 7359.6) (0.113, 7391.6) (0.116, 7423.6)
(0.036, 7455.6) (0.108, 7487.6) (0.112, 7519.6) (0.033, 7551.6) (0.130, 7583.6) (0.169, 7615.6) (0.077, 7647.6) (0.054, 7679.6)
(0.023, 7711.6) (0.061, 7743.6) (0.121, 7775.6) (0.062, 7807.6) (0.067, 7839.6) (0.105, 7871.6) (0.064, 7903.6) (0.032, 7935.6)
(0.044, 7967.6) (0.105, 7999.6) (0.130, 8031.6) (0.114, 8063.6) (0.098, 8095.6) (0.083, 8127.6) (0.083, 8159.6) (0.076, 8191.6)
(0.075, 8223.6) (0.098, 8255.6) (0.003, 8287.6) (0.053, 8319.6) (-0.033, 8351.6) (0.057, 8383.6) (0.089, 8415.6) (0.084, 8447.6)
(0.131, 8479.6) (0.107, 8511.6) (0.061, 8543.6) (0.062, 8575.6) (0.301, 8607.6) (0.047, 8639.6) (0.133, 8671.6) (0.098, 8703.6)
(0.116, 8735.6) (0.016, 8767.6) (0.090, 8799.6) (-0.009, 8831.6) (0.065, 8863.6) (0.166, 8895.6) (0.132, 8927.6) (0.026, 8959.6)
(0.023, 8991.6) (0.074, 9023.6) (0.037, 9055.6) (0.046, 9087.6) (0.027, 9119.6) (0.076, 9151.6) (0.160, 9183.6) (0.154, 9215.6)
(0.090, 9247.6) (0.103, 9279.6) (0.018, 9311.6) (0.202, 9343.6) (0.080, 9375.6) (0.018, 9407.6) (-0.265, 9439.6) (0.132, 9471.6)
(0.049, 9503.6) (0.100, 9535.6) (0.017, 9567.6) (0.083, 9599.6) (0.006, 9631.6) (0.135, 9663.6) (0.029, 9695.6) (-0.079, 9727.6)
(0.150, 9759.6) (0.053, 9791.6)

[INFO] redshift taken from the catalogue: 1.309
